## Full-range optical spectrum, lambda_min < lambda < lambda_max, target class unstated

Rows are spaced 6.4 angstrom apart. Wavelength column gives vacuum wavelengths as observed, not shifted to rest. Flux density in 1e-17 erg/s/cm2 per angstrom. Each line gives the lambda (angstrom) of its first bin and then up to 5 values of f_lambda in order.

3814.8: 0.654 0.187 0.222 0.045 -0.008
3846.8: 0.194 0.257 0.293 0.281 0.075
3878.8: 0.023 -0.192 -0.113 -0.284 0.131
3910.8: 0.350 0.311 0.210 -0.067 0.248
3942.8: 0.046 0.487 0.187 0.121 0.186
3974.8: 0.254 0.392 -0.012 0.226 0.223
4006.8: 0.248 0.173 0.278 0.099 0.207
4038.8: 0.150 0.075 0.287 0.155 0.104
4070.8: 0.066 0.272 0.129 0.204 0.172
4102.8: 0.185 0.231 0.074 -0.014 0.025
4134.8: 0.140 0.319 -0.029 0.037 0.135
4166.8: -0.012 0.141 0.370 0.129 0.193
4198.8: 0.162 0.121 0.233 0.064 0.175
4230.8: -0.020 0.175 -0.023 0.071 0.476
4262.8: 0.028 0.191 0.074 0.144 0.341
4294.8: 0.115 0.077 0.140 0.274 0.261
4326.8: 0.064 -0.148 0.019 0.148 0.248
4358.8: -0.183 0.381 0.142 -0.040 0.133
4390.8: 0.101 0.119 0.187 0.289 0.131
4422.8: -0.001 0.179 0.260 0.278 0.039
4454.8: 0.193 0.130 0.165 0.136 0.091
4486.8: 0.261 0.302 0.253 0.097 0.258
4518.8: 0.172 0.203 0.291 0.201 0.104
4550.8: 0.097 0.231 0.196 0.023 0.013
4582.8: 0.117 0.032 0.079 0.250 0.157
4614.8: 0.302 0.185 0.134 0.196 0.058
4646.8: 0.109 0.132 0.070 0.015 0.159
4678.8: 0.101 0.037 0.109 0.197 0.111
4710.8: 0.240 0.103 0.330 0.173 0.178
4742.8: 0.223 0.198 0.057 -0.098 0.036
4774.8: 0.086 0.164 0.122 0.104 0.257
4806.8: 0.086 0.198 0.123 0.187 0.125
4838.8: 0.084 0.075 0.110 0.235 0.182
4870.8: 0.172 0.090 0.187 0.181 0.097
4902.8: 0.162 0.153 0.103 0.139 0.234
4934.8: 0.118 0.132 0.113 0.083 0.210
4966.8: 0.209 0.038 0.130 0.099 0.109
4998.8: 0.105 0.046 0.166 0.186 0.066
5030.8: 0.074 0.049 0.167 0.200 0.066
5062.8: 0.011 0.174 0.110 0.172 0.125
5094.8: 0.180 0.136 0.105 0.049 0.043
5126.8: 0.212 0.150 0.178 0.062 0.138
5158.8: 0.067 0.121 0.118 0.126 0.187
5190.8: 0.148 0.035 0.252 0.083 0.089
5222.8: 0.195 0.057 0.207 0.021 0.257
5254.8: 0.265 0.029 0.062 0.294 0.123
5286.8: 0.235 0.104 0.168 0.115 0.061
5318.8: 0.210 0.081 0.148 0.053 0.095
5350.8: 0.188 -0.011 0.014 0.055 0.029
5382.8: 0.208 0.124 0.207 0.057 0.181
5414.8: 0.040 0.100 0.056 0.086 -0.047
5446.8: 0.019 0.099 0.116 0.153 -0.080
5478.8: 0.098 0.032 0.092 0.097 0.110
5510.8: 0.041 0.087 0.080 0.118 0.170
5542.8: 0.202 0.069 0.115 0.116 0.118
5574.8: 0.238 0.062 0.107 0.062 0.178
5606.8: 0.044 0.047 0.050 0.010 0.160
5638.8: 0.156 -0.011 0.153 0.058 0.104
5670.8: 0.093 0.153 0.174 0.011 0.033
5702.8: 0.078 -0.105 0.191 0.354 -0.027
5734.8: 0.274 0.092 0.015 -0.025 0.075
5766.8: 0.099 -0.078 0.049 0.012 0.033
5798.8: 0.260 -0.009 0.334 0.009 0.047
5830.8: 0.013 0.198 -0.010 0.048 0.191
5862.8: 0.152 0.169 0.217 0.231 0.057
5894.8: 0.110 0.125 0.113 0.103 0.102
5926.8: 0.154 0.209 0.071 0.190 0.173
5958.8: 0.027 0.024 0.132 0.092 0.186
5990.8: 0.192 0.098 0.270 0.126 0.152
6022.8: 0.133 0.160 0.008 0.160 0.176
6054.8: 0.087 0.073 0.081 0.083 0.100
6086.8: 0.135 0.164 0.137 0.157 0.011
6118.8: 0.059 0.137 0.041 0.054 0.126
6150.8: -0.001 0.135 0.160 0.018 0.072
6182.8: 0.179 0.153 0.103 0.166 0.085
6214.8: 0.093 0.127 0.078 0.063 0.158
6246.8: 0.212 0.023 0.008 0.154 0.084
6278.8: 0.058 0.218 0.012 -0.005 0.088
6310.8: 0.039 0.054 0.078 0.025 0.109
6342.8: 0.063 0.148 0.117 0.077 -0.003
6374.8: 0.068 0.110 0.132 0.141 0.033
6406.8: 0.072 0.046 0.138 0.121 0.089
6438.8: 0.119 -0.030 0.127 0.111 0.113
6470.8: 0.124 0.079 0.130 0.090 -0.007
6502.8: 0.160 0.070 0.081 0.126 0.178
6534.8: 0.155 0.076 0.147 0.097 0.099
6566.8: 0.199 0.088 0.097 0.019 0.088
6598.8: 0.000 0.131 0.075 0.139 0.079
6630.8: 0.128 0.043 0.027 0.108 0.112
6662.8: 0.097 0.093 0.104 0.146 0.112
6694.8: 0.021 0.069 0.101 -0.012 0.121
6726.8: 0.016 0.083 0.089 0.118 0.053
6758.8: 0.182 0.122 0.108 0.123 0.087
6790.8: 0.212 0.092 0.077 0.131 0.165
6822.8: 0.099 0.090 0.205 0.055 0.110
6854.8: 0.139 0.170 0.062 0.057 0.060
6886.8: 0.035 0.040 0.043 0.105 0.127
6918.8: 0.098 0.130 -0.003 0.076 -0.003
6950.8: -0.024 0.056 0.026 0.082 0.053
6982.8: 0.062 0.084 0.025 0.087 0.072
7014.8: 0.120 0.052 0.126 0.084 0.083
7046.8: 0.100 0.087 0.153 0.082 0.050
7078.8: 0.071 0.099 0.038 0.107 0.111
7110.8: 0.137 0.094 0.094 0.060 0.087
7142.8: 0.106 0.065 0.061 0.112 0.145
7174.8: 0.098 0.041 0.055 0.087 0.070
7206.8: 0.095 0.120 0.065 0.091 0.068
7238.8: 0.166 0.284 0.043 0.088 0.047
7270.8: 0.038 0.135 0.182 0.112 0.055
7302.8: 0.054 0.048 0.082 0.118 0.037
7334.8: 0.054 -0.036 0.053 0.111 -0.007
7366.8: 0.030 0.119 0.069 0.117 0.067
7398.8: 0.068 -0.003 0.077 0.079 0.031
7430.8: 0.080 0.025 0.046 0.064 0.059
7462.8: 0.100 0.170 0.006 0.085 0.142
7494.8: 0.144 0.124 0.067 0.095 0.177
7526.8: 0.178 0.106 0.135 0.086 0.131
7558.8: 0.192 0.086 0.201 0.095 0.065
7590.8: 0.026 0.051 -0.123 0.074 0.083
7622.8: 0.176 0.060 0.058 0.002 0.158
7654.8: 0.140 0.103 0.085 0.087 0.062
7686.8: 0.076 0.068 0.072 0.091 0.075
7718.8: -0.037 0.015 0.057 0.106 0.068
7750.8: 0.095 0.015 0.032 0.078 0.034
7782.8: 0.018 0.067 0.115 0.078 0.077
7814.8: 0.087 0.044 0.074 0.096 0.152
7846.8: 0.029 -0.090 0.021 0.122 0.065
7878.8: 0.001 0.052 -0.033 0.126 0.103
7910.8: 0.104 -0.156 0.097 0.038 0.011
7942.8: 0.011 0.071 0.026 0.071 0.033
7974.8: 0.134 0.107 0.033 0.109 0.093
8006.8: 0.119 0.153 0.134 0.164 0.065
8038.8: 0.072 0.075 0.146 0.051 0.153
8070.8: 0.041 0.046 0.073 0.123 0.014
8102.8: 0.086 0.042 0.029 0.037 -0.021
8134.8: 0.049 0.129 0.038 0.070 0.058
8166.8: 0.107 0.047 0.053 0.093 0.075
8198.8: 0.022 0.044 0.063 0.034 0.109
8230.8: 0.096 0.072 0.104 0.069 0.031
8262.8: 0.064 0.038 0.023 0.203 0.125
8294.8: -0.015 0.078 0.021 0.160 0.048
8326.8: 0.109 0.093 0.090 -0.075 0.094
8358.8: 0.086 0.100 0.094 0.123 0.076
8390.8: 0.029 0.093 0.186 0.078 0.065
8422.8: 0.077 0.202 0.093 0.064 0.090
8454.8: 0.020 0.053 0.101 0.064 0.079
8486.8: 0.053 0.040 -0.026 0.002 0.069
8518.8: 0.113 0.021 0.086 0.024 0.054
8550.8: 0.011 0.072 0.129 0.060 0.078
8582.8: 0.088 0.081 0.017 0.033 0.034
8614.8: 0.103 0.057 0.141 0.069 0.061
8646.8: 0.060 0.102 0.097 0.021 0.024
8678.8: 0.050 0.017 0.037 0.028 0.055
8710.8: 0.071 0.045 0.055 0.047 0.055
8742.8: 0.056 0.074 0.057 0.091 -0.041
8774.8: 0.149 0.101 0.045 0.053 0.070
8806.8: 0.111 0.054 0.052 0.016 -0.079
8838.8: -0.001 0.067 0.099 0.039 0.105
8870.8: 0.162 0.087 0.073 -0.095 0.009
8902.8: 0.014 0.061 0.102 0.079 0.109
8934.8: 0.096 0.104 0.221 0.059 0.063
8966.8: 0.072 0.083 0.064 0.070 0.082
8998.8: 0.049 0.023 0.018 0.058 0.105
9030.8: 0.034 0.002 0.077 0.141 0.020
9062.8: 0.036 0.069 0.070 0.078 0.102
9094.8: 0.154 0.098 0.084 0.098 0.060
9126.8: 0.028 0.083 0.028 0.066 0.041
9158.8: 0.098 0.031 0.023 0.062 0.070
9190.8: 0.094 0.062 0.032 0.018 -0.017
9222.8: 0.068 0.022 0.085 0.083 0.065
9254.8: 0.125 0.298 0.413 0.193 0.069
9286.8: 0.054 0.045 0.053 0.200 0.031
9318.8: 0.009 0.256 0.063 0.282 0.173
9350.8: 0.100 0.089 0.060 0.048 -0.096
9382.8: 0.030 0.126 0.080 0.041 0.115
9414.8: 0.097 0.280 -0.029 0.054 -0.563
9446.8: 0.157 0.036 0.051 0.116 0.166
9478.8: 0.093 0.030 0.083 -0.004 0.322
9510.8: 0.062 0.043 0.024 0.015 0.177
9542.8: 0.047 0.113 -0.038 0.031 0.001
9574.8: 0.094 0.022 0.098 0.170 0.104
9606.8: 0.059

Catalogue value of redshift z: 1.49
